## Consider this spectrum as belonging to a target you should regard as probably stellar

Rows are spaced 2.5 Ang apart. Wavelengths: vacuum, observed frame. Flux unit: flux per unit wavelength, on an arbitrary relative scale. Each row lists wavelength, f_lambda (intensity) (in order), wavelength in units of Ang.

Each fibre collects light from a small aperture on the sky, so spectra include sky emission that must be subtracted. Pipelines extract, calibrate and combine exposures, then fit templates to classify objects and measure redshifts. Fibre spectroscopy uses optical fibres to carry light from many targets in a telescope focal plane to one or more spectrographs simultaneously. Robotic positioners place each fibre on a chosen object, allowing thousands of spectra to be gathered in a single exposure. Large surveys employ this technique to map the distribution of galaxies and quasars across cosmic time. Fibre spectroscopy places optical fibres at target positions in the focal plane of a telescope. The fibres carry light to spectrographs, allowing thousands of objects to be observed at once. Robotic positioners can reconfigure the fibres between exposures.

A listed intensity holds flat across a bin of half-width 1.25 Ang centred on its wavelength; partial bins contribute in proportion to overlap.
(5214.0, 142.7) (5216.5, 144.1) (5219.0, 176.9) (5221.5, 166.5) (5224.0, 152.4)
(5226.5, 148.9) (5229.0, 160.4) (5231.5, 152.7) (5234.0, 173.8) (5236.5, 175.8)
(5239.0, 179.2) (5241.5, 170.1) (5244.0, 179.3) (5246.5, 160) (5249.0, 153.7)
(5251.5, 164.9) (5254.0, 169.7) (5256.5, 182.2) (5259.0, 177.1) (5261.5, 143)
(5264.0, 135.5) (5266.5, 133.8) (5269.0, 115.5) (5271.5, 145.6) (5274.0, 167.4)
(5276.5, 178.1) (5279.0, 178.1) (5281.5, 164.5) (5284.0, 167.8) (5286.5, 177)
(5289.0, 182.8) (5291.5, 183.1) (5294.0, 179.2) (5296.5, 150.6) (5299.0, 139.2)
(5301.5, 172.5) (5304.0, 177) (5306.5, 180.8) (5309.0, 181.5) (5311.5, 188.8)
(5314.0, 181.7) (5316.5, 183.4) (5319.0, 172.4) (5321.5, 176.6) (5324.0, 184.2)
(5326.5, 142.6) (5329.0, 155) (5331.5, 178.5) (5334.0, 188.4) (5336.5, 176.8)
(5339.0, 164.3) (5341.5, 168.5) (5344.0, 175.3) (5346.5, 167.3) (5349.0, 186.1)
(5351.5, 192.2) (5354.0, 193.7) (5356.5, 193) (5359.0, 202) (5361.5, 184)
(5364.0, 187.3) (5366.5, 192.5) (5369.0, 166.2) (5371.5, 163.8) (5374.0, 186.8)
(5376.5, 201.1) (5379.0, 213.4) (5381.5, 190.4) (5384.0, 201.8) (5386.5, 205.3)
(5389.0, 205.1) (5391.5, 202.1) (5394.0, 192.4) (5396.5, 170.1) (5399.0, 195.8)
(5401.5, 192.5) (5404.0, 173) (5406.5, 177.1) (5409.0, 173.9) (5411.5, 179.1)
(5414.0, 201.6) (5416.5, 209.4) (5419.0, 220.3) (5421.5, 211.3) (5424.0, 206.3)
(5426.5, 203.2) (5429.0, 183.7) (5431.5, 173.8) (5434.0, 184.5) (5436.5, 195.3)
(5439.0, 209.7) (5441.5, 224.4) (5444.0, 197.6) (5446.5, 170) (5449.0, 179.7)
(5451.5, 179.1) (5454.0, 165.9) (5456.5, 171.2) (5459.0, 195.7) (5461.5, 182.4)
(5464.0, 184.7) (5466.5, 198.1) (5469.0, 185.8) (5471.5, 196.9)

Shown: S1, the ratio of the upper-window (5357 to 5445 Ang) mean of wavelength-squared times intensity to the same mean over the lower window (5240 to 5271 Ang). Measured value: 1.30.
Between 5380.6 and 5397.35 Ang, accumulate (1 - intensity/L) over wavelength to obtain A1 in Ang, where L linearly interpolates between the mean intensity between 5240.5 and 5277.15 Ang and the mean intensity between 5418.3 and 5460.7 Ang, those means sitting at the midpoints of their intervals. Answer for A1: -1.2 Ang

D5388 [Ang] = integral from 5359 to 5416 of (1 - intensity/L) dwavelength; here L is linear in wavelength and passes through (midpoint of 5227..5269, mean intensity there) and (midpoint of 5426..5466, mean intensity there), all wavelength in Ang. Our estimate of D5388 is -3.1 Ang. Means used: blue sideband 162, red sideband 187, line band 189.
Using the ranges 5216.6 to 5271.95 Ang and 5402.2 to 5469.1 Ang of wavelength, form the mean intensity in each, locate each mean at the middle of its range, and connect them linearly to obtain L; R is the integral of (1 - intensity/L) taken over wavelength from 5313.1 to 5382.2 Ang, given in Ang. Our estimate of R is -1.79 Ang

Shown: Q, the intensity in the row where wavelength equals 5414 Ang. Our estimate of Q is 201.6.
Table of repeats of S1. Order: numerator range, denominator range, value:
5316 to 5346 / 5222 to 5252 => 1.08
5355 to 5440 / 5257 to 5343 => 1.19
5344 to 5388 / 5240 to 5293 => 1.20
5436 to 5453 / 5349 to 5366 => 1.04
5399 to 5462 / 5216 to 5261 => 1.23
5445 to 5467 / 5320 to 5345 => 1.10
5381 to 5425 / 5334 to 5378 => 1.09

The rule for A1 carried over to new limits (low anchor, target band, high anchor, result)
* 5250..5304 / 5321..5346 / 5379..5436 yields 0.76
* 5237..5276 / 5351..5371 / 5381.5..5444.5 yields -0.49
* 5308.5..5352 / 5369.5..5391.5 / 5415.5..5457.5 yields -1.36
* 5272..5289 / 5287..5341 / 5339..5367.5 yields 1.32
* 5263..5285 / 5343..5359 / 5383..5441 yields -0.85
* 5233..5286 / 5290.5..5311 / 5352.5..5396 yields 0.30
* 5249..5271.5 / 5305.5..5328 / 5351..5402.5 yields -0.68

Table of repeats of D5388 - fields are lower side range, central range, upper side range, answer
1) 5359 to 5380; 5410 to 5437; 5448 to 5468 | -1.86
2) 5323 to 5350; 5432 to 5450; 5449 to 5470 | -1.28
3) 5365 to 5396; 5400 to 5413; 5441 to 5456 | 0.64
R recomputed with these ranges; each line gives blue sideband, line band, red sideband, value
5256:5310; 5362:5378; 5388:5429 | 0.1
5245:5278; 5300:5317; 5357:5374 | -1.2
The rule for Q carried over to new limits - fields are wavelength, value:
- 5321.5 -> 176.6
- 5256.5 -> 182.2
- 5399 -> 195.8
